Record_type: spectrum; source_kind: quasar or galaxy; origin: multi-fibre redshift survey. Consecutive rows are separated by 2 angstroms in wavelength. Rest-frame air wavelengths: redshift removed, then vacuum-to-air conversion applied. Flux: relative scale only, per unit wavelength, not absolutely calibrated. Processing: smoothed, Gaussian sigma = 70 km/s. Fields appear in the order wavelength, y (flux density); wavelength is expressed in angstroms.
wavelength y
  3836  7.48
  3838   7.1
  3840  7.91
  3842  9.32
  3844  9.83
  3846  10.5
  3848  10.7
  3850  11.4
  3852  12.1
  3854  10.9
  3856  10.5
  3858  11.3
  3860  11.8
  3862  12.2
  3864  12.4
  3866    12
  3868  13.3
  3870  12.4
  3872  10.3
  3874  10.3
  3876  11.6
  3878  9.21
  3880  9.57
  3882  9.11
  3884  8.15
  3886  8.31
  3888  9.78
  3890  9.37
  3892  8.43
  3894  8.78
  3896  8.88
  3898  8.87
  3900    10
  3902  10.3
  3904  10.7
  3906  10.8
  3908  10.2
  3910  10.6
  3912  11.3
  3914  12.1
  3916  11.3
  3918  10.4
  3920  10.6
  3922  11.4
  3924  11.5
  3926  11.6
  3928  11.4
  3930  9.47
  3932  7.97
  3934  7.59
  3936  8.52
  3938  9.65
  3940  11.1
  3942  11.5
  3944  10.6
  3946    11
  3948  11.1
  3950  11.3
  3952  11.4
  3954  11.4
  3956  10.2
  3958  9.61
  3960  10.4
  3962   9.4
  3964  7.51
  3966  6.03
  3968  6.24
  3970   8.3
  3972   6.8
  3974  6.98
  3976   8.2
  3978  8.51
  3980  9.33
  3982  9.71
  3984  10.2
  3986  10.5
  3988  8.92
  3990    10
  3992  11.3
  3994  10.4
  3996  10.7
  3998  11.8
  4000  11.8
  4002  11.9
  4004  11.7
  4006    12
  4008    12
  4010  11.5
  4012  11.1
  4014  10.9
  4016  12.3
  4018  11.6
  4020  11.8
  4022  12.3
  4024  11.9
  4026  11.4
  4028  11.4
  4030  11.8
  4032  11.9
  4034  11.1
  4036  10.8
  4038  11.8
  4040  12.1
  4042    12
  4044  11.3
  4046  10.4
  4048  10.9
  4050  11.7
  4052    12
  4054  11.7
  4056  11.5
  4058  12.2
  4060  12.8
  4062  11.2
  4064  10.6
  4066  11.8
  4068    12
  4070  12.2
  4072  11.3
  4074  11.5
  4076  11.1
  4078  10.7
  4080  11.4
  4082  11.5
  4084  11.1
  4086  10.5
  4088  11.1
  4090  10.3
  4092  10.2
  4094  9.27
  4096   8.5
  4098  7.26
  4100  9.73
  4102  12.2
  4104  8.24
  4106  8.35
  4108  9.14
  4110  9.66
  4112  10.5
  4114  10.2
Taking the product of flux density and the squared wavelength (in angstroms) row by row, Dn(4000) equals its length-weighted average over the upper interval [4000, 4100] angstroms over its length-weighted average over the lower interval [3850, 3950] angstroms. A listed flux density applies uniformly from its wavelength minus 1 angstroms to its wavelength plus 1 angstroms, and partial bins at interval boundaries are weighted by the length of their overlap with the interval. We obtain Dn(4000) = 1.16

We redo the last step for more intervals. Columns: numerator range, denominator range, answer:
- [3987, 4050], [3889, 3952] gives 1.16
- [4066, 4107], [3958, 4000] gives 1.21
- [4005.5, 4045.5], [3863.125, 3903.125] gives 1.24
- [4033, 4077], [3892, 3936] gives 1.22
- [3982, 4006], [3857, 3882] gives 1.02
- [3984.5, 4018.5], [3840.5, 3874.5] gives 1.07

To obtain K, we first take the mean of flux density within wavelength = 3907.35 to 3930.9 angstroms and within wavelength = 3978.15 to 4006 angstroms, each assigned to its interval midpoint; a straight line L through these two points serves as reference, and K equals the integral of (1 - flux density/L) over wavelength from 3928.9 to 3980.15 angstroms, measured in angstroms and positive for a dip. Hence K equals 7.51 angstroms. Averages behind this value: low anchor 11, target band 9.24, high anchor 10.6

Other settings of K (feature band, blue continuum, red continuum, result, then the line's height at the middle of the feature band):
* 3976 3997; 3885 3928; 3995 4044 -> 2.57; 11.2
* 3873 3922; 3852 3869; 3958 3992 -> 3.60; 10.8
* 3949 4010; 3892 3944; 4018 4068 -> 6.00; 10.9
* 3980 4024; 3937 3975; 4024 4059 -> -2.20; 10.6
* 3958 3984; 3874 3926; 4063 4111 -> 4.97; 10.2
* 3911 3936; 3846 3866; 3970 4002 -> 0.20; 10.5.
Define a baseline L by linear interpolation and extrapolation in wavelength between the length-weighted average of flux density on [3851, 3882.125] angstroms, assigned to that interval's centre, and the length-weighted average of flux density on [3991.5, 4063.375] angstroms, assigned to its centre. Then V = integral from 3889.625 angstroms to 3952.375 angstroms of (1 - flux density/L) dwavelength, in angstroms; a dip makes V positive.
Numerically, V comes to 5.8 angstroms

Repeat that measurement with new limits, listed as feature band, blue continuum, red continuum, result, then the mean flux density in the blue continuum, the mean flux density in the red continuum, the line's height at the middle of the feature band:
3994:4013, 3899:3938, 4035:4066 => -0.7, 10.4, 11.5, 11.1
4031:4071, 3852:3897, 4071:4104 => -4.6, 10.4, 10.4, 10.4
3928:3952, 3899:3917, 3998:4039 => 2.1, 10.8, 11.7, 11.1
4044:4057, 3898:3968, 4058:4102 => -0.8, 10.2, 10.8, 10.7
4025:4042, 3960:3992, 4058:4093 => -2.4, 8.59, 11.3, 10.1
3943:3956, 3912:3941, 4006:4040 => -0.5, 10.4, 11.6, 10.7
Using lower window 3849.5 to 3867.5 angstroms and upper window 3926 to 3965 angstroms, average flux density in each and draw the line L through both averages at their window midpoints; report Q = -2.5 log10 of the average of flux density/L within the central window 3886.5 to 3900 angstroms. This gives 0.21 mag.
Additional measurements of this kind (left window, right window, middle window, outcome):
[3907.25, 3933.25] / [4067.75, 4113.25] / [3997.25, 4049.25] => -0.11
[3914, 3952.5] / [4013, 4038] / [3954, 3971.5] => 0.26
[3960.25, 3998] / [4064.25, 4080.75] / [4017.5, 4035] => -0.15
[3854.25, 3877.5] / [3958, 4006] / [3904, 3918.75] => -0.02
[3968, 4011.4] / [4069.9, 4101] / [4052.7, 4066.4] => -0.13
